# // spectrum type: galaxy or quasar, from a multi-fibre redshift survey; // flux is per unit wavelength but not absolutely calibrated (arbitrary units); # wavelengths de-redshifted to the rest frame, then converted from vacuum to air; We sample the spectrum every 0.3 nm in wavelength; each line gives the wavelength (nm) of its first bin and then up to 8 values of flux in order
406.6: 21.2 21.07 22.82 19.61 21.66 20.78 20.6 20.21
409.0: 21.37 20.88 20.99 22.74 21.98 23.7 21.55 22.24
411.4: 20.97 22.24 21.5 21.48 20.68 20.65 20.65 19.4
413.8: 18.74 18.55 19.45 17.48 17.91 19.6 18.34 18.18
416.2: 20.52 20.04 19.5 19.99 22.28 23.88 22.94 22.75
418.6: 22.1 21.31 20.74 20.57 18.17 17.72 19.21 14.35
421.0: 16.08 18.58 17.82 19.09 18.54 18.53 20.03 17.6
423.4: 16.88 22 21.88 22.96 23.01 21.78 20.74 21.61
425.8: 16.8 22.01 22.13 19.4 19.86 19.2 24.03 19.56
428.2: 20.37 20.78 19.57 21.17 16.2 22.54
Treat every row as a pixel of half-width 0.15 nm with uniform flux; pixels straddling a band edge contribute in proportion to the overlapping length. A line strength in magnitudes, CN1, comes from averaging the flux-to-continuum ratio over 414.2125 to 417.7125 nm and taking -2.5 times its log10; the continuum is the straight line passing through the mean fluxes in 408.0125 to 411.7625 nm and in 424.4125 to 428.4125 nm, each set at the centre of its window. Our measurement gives 0.09 mag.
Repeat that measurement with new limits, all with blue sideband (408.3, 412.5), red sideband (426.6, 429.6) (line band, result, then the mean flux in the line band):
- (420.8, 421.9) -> 0.176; 17.6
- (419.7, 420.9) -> 0.199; 17.3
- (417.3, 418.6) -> -0.096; 22.9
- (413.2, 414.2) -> 0.115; 19.2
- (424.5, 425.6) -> -0.073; 21.7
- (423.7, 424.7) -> -0.106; 22.5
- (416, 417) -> 0.061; 19.9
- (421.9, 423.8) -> 0.092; 18.9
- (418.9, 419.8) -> 0.025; 20.4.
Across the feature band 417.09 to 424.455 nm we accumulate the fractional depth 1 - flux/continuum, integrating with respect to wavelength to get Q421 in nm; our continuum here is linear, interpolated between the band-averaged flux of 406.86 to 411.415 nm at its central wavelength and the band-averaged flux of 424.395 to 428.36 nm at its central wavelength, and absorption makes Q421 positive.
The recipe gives 0.42 nm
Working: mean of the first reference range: 21.5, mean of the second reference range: 20.8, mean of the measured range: 19.8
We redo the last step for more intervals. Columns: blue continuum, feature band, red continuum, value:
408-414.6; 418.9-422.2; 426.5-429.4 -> 0.35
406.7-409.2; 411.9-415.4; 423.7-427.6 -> 0.23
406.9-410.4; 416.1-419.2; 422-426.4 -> -0.11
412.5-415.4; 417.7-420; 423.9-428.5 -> -0.16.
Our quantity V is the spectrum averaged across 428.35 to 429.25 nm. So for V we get 20.5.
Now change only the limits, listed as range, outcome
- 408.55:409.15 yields 20.8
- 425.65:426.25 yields 19.4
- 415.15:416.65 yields 19.3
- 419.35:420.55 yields 18.9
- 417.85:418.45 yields 22.8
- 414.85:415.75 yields 18.6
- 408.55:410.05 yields 21.2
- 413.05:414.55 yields 19.4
